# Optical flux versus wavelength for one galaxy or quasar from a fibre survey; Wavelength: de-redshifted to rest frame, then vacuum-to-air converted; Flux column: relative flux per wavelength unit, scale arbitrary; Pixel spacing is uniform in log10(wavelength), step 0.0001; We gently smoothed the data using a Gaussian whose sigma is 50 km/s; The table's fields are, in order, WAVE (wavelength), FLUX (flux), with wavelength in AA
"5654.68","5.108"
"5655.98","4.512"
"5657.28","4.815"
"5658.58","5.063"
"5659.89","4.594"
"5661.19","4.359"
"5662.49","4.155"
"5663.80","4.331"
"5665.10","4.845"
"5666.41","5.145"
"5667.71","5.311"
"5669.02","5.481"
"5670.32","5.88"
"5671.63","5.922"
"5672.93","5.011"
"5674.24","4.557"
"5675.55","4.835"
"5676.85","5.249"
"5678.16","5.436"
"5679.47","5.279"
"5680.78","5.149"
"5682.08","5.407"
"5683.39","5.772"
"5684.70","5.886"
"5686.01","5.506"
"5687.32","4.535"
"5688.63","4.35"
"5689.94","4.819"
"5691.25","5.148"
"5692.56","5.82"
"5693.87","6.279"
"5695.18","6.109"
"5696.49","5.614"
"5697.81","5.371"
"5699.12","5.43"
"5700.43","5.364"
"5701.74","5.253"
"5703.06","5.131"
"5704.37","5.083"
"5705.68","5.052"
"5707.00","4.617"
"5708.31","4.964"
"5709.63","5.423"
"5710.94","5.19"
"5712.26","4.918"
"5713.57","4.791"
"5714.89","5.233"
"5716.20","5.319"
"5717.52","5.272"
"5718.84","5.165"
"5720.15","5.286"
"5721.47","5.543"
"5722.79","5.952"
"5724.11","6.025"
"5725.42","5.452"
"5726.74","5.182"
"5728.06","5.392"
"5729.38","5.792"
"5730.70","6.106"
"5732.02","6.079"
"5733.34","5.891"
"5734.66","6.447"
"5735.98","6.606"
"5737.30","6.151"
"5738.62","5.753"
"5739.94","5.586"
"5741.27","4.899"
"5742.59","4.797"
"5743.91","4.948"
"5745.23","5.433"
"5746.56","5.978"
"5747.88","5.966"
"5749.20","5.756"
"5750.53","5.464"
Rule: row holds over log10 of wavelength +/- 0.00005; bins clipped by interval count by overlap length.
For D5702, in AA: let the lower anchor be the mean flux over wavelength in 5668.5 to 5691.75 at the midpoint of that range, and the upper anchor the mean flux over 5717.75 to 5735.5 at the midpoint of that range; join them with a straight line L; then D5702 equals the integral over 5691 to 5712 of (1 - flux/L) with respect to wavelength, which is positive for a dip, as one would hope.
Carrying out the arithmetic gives 0.3 AA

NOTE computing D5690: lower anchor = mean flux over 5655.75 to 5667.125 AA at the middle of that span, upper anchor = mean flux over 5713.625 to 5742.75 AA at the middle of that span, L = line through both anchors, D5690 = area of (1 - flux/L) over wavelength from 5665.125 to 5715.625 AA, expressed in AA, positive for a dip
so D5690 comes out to -2.0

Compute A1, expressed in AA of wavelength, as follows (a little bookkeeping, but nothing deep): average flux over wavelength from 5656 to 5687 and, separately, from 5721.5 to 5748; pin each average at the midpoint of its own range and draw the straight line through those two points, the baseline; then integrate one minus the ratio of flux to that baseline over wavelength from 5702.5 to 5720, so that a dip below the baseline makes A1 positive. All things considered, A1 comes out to 1.3 AA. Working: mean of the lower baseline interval 5.11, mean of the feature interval 5.1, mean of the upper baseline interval 5.71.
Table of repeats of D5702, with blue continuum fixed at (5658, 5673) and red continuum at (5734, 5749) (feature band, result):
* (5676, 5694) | -0.4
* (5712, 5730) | 0.4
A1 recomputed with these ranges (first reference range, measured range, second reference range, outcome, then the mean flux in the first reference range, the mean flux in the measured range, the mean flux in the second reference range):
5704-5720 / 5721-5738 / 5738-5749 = -1.97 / 5.09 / 5.9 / 5.43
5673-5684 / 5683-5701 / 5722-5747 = -0.35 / 5.2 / 5.42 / 5.7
